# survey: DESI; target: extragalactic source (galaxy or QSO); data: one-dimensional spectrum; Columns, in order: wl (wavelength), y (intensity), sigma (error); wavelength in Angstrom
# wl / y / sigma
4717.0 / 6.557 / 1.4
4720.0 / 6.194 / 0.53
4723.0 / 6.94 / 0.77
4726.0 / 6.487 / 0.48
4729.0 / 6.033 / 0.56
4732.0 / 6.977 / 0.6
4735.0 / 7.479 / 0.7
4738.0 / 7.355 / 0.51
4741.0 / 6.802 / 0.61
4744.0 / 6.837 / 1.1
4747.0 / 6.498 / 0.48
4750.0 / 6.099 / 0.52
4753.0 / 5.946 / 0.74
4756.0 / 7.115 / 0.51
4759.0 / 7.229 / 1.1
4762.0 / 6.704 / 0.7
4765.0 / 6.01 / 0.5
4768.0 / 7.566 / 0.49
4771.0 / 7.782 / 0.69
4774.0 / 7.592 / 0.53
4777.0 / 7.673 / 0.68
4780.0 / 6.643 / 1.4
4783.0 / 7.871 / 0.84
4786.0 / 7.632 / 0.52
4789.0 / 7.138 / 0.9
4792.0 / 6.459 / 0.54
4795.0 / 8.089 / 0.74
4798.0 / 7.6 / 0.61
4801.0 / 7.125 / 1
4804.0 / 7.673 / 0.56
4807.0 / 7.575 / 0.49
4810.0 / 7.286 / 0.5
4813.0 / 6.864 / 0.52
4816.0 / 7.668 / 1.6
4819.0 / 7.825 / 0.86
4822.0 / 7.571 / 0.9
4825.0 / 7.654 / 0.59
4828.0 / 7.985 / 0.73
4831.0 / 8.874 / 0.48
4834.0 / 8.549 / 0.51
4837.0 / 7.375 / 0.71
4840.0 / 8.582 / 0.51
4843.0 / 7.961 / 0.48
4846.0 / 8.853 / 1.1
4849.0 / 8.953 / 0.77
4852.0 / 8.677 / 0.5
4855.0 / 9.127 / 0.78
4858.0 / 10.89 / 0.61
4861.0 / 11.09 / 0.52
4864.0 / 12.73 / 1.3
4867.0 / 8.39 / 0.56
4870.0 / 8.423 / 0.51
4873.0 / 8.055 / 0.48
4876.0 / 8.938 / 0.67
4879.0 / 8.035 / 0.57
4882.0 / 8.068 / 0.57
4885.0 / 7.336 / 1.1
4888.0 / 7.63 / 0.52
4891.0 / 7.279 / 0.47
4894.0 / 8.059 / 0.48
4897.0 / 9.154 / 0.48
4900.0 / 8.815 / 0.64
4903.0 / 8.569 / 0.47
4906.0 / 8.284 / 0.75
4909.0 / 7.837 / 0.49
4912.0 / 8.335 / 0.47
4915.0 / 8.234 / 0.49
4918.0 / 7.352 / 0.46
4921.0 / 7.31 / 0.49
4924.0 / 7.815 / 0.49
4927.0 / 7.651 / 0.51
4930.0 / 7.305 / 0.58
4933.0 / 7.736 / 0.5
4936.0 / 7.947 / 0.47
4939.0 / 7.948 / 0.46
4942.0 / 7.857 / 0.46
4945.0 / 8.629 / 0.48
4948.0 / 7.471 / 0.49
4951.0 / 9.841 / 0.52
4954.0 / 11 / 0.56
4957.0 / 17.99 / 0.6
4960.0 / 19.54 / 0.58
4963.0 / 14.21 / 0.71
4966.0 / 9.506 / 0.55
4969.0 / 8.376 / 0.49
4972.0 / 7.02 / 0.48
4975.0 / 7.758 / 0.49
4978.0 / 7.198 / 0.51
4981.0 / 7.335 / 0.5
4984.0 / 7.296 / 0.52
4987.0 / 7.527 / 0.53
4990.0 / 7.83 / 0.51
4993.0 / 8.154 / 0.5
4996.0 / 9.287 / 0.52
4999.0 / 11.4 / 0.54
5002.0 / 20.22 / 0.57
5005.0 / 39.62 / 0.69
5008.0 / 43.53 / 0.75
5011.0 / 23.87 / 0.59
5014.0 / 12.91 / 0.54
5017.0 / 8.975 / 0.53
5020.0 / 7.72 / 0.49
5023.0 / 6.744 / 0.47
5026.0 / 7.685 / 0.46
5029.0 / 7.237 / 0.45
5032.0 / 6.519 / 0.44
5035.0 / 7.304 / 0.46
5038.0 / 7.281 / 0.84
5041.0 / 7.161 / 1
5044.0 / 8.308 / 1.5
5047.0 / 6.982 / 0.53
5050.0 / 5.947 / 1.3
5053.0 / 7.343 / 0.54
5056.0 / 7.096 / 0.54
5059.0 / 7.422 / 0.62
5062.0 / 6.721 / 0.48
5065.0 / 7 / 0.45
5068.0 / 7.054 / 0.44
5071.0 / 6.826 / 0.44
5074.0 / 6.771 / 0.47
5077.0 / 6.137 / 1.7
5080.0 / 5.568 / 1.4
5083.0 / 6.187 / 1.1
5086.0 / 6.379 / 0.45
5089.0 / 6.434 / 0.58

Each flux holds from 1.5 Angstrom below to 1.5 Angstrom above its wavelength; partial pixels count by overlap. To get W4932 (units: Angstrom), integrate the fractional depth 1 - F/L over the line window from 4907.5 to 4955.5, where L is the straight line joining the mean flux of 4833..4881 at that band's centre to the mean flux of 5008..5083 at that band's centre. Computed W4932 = 4.1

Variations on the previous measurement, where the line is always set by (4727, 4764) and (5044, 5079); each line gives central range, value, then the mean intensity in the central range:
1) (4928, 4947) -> -2.9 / 7.89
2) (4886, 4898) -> -2.0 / 7.95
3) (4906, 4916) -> -2.0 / 8.15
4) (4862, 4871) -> -4.2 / 10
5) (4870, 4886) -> -3.1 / 8.14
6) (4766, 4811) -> -4.5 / 7.43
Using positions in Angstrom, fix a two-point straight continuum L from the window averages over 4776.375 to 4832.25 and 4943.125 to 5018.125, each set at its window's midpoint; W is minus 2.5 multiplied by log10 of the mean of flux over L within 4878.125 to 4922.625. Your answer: 0.317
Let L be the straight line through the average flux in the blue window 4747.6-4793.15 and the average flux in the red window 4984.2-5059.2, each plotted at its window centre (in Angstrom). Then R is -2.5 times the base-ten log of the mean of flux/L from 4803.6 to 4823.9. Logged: 0.05 mag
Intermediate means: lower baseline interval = 7.02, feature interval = 7.49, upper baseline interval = 11.8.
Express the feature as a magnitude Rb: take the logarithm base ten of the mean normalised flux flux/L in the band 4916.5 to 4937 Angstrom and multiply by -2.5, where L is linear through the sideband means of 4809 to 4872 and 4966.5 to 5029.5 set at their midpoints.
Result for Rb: 0.396 mag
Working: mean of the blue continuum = 8.64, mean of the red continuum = 12.8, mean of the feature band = 7.58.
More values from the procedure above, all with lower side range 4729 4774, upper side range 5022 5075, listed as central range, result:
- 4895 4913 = -0.21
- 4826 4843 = -0.19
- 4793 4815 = -0.08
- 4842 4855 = -0.24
